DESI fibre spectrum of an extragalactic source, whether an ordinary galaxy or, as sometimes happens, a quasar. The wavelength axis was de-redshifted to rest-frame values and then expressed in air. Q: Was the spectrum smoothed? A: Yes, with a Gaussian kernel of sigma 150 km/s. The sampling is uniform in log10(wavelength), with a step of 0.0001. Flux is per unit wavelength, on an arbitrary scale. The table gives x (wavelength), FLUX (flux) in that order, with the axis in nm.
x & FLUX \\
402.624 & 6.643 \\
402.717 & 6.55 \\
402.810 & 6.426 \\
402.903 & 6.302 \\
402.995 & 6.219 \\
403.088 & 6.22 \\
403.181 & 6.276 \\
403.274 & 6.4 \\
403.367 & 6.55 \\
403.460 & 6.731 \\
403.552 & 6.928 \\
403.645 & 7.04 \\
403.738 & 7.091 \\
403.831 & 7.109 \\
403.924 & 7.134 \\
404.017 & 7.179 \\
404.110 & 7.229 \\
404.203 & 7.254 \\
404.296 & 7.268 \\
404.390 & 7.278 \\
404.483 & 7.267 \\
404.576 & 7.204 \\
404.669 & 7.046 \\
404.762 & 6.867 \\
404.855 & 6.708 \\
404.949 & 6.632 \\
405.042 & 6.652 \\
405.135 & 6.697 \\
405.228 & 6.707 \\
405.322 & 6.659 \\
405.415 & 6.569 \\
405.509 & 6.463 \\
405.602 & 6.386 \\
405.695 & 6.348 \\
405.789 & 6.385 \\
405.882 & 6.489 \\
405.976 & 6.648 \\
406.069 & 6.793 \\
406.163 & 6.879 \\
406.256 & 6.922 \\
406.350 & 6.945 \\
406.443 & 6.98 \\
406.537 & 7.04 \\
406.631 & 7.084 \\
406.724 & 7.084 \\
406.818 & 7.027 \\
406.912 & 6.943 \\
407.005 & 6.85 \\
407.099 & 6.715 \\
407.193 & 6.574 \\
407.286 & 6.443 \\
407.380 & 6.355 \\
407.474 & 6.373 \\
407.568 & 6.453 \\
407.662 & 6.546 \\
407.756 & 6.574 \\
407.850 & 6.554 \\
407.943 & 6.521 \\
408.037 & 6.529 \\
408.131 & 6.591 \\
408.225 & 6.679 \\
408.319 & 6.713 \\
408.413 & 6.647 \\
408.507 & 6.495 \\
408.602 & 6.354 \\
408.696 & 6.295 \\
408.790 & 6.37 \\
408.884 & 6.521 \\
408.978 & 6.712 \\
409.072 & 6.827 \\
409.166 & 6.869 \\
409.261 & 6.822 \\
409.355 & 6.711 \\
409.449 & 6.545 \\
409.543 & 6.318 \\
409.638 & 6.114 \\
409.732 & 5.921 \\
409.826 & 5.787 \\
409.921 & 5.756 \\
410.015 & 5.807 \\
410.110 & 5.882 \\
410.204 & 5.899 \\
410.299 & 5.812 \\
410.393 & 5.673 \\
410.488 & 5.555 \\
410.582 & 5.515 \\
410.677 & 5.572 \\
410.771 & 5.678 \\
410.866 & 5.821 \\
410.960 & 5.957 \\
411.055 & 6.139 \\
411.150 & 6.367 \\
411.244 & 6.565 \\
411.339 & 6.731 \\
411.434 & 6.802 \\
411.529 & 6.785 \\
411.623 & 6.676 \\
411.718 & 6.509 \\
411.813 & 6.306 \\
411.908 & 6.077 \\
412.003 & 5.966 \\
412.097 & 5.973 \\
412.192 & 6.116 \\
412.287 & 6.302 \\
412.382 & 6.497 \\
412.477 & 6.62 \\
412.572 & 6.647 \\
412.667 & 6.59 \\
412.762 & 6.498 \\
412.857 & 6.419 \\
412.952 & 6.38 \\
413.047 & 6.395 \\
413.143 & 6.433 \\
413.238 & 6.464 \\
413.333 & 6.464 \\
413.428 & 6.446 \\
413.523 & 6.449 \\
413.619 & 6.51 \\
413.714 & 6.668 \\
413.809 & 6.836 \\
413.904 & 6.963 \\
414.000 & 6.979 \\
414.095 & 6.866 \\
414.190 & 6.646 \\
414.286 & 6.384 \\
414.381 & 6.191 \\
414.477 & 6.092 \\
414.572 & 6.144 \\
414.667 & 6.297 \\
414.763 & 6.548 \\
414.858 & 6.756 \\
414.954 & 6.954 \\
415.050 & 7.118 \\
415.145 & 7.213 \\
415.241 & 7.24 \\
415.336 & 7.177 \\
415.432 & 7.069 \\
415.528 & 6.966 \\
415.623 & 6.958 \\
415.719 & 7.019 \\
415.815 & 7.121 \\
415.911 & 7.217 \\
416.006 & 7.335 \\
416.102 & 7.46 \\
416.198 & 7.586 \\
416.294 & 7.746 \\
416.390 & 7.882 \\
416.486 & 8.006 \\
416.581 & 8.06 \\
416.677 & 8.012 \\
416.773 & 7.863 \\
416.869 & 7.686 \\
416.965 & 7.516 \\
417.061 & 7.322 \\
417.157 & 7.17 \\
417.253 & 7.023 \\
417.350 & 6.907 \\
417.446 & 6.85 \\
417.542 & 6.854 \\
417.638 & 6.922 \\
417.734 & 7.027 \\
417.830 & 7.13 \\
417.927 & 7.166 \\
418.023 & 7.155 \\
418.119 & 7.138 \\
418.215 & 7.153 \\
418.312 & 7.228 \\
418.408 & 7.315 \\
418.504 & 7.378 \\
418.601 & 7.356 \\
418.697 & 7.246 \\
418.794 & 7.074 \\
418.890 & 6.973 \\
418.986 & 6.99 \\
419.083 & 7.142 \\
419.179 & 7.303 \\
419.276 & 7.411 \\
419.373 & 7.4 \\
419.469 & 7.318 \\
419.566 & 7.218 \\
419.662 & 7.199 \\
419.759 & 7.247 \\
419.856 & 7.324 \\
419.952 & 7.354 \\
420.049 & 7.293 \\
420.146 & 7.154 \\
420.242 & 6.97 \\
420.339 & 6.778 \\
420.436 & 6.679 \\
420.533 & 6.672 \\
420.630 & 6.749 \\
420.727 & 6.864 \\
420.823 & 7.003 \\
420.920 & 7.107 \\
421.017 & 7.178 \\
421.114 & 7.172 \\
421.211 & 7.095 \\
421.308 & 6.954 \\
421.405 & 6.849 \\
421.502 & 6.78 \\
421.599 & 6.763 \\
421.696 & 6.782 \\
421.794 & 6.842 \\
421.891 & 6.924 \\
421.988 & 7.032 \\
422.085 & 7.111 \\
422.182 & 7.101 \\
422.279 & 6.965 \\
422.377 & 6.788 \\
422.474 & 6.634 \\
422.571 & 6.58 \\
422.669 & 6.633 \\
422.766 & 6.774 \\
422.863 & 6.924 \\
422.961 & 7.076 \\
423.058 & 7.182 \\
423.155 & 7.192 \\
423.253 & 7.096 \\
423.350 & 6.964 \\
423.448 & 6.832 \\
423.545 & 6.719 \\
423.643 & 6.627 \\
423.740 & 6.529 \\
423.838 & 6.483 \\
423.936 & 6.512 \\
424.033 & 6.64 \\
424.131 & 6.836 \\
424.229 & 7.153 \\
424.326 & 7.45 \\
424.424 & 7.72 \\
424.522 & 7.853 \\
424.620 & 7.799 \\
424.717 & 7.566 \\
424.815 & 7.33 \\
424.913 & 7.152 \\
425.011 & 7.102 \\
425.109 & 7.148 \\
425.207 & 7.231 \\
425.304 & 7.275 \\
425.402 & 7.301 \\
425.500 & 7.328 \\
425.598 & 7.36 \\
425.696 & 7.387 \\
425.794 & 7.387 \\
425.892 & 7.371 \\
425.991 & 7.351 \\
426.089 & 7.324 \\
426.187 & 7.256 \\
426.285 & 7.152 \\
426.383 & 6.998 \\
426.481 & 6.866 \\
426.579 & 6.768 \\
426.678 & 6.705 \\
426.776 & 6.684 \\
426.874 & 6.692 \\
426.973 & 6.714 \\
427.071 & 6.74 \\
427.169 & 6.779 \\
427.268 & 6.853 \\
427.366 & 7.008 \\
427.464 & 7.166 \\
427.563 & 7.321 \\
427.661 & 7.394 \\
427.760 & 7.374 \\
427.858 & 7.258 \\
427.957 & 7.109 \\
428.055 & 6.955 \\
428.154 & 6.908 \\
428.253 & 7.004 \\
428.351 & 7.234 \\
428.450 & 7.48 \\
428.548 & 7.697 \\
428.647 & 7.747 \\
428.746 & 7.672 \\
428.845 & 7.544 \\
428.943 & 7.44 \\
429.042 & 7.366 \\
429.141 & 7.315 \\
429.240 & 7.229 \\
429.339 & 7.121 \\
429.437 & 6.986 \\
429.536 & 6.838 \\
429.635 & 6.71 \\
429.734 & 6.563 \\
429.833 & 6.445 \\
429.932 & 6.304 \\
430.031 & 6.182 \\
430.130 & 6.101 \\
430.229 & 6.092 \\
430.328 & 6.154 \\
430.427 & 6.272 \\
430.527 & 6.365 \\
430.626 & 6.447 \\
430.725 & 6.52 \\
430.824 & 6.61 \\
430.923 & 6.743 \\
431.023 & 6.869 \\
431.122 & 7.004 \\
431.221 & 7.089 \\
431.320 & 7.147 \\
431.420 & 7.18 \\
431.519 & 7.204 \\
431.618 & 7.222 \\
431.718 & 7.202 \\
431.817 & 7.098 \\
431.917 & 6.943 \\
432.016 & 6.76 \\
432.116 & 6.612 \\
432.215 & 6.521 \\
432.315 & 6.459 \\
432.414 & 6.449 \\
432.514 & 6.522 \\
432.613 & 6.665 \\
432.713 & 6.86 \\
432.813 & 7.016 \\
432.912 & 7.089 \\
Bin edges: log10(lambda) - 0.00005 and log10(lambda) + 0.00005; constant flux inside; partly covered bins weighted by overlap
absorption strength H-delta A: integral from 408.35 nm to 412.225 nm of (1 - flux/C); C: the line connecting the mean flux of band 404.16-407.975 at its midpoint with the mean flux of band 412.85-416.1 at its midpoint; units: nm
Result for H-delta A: 0.30 nm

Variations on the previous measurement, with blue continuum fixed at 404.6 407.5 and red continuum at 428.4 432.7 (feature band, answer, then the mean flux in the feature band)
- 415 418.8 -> -0.286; 7.29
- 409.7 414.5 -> 0.336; 6.28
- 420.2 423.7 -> -0.045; 6.9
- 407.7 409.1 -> 0.038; 6.56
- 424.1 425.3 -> -0.095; 7.37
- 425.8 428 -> -0.067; 7.04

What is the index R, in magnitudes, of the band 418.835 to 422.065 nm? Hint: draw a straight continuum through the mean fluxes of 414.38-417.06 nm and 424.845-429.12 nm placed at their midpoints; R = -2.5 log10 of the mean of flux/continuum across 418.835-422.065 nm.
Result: 0.023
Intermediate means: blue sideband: 7.21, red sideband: 7.18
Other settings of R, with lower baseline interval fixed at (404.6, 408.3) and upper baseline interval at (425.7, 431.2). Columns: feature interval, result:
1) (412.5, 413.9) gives 0.04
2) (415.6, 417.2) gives -0.11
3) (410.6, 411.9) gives 0.08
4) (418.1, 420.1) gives -0.06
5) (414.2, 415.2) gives 0.03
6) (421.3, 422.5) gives 0.00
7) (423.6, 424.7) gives -0.03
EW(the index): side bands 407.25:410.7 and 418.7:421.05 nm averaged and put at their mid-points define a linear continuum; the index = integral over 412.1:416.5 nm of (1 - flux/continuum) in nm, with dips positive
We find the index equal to -0.055 nm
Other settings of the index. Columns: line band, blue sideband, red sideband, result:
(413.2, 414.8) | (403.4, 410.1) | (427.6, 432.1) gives 0.06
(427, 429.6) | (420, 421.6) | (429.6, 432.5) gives -0.18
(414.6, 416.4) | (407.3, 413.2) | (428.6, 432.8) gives -0.19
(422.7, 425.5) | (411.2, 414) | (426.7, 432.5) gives -0.13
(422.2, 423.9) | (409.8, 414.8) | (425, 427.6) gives 0.02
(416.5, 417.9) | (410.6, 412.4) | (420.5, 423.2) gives -0.15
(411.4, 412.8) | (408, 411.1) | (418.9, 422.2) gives 0.00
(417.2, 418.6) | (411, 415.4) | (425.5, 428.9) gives -0.07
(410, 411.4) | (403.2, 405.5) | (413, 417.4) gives 0.21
